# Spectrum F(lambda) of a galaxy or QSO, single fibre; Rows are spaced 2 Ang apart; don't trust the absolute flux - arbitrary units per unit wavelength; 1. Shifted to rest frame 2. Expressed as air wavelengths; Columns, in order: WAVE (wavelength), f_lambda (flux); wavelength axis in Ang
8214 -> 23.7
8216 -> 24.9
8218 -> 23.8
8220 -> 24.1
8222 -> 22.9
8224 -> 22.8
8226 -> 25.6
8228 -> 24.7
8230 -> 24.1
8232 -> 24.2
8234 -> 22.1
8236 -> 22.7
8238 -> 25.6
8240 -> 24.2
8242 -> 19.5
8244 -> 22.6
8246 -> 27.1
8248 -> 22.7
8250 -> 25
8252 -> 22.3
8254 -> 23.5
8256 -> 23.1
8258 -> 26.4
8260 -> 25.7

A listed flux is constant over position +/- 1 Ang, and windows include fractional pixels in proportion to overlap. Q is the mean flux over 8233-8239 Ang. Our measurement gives 23.5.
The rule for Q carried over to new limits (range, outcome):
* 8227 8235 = 23.8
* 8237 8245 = 23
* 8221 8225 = 22.9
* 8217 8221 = 24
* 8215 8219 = 24.4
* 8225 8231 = 24.8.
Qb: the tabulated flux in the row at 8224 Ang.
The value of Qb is 22.8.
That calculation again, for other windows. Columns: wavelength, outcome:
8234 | 22.1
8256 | 23.1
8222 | 22.9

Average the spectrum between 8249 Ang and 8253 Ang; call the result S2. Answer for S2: 23.6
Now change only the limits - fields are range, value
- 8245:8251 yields 24.9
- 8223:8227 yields 24.2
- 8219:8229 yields 24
